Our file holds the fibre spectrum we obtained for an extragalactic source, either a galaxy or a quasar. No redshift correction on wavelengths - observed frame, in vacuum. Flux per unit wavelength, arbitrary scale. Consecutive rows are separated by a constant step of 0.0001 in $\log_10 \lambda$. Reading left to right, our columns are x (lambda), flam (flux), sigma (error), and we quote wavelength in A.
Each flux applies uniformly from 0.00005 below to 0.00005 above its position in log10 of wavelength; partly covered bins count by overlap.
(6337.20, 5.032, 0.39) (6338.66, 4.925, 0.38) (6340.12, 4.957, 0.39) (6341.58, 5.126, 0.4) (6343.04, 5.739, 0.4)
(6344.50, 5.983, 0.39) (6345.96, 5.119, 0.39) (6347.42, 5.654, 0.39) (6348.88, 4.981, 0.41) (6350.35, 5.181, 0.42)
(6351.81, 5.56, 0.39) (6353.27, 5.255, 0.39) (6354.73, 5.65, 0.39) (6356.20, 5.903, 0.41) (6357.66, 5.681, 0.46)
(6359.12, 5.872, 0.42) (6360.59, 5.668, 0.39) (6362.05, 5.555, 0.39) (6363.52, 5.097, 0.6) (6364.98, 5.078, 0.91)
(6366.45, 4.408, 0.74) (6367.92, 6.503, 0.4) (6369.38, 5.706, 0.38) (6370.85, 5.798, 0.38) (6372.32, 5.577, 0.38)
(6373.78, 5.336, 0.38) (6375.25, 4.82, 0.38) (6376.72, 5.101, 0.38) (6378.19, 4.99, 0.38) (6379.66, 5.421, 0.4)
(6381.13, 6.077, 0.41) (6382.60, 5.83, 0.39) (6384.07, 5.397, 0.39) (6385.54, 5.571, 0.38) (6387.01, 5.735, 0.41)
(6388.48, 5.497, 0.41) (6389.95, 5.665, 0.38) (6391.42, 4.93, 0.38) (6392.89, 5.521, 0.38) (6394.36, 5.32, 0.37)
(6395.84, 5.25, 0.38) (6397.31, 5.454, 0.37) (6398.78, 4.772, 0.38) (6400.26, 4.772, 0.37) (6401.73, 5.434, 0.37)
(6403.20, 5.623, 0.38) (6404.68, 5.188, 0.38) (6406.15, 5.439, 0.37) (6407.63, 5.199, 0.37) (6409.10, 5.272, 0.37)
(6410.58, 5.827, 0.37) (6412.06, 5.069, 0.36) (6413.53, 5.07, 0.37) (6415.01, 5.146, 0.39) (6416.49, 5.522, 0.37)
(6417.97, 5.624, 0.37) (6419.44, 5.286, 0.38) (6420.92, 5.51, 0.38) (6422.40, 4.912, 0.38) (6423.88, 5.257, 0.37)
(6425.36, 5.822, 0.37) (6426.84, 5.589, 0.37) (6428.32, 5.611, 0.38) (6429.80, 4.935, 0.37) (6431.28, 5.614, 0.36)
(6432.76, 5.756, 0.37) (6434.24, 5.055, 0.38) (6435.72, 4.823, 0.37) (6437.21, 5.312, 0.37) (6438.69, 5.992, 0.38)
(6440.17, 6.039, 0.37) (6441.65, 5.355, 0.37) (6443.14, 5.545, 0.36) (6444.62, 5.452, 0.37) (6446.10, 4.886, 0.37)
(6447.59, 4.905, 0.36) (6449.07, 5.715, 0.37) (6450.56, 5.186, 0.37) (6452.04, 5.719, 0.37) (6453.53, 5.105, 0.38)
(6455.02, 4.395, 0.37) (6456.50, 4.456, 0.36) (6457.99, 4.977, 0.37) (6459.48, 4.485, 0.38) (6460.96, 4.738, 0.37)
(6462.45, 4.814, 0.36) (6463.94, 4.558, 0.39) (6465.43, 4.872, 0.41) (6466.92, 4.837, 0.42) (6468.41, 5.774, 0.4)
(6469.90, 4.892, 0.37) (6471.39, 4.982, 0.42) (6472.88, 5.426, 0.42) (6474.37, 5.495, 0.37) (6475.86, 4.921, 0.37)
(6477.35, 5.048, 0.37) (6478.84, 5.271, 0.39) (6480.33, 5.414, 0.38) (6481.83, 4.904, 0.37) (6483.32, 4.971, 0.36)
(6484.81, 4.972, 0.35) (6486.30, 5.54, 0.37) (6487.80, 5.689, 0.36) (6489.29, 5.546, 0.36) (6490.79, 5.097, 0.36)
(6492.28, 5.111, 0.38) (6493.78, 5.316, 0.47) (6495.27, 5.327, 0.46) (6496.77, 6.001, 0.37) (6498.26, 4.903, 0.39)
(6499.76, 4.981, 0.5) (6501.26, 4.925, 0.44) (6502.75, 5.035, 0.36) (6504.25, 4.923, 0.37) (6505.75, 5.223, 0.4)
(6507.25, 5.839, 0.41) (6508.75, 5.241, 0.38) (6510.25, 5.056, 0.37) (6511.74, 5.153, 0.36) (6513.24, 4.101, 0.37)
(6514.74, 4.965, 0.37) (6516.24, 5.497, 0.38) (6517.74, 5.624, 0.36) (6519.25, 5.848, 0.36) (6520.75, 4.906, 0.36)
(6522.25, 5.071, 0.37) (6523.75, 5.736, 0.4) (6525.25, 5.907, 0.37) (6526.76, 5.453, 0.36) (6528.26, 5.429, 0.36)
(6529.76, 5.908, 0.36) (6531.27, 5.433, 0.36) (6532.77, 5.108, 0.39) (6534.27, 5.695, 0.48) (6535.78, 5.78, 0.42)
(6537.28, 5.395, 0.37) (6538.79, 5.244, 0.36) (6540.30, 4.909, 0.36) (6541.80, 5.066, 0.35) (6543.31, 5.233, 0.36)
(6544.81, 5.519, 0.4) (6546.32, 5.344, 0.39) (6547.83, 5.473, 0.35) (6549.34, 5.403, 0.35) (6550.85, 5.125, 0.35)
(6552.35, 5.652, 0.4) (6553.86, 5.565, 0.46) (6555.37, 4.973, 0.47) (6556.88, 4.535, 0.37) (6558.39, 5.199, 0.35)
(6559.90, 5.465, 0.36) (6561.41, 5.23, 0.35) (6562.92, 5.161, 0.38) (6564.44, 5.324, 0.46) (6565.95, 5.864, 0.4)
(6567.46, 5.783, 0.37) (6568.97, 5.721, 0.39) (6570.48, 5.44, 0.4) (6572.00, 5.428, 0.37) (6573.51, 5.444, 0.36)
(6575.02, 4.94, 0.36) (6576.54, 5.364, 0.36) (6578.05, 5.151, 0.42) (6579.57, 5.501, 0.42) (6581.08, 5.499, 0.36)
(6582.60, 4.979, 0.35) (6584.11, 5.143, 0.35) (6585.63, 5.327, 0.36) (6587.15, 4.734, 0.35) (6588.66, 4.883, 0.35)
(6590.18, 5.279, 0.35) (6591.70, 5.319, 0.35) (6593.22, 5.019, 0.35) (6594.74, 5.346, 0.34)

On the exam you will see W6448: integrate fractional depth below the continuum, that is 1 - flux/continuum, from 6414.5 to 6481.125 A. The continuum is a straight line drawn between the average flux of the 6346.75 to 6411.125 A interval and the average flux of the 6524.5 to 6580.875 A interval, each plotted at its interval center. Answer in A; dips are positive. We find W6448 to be 2.3 A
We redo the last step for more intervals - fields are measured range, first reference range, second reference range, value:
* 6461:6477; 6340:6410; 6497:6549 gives 0.9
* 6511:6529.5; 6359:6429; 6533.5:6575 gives 0.2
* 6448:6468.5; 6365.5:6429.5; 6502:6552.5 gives 1.6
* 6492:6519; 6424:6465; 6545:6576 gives 0.5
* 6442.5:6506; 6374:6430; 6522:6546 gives 3.3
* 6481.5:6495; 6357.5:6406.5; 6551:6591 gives 0.2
